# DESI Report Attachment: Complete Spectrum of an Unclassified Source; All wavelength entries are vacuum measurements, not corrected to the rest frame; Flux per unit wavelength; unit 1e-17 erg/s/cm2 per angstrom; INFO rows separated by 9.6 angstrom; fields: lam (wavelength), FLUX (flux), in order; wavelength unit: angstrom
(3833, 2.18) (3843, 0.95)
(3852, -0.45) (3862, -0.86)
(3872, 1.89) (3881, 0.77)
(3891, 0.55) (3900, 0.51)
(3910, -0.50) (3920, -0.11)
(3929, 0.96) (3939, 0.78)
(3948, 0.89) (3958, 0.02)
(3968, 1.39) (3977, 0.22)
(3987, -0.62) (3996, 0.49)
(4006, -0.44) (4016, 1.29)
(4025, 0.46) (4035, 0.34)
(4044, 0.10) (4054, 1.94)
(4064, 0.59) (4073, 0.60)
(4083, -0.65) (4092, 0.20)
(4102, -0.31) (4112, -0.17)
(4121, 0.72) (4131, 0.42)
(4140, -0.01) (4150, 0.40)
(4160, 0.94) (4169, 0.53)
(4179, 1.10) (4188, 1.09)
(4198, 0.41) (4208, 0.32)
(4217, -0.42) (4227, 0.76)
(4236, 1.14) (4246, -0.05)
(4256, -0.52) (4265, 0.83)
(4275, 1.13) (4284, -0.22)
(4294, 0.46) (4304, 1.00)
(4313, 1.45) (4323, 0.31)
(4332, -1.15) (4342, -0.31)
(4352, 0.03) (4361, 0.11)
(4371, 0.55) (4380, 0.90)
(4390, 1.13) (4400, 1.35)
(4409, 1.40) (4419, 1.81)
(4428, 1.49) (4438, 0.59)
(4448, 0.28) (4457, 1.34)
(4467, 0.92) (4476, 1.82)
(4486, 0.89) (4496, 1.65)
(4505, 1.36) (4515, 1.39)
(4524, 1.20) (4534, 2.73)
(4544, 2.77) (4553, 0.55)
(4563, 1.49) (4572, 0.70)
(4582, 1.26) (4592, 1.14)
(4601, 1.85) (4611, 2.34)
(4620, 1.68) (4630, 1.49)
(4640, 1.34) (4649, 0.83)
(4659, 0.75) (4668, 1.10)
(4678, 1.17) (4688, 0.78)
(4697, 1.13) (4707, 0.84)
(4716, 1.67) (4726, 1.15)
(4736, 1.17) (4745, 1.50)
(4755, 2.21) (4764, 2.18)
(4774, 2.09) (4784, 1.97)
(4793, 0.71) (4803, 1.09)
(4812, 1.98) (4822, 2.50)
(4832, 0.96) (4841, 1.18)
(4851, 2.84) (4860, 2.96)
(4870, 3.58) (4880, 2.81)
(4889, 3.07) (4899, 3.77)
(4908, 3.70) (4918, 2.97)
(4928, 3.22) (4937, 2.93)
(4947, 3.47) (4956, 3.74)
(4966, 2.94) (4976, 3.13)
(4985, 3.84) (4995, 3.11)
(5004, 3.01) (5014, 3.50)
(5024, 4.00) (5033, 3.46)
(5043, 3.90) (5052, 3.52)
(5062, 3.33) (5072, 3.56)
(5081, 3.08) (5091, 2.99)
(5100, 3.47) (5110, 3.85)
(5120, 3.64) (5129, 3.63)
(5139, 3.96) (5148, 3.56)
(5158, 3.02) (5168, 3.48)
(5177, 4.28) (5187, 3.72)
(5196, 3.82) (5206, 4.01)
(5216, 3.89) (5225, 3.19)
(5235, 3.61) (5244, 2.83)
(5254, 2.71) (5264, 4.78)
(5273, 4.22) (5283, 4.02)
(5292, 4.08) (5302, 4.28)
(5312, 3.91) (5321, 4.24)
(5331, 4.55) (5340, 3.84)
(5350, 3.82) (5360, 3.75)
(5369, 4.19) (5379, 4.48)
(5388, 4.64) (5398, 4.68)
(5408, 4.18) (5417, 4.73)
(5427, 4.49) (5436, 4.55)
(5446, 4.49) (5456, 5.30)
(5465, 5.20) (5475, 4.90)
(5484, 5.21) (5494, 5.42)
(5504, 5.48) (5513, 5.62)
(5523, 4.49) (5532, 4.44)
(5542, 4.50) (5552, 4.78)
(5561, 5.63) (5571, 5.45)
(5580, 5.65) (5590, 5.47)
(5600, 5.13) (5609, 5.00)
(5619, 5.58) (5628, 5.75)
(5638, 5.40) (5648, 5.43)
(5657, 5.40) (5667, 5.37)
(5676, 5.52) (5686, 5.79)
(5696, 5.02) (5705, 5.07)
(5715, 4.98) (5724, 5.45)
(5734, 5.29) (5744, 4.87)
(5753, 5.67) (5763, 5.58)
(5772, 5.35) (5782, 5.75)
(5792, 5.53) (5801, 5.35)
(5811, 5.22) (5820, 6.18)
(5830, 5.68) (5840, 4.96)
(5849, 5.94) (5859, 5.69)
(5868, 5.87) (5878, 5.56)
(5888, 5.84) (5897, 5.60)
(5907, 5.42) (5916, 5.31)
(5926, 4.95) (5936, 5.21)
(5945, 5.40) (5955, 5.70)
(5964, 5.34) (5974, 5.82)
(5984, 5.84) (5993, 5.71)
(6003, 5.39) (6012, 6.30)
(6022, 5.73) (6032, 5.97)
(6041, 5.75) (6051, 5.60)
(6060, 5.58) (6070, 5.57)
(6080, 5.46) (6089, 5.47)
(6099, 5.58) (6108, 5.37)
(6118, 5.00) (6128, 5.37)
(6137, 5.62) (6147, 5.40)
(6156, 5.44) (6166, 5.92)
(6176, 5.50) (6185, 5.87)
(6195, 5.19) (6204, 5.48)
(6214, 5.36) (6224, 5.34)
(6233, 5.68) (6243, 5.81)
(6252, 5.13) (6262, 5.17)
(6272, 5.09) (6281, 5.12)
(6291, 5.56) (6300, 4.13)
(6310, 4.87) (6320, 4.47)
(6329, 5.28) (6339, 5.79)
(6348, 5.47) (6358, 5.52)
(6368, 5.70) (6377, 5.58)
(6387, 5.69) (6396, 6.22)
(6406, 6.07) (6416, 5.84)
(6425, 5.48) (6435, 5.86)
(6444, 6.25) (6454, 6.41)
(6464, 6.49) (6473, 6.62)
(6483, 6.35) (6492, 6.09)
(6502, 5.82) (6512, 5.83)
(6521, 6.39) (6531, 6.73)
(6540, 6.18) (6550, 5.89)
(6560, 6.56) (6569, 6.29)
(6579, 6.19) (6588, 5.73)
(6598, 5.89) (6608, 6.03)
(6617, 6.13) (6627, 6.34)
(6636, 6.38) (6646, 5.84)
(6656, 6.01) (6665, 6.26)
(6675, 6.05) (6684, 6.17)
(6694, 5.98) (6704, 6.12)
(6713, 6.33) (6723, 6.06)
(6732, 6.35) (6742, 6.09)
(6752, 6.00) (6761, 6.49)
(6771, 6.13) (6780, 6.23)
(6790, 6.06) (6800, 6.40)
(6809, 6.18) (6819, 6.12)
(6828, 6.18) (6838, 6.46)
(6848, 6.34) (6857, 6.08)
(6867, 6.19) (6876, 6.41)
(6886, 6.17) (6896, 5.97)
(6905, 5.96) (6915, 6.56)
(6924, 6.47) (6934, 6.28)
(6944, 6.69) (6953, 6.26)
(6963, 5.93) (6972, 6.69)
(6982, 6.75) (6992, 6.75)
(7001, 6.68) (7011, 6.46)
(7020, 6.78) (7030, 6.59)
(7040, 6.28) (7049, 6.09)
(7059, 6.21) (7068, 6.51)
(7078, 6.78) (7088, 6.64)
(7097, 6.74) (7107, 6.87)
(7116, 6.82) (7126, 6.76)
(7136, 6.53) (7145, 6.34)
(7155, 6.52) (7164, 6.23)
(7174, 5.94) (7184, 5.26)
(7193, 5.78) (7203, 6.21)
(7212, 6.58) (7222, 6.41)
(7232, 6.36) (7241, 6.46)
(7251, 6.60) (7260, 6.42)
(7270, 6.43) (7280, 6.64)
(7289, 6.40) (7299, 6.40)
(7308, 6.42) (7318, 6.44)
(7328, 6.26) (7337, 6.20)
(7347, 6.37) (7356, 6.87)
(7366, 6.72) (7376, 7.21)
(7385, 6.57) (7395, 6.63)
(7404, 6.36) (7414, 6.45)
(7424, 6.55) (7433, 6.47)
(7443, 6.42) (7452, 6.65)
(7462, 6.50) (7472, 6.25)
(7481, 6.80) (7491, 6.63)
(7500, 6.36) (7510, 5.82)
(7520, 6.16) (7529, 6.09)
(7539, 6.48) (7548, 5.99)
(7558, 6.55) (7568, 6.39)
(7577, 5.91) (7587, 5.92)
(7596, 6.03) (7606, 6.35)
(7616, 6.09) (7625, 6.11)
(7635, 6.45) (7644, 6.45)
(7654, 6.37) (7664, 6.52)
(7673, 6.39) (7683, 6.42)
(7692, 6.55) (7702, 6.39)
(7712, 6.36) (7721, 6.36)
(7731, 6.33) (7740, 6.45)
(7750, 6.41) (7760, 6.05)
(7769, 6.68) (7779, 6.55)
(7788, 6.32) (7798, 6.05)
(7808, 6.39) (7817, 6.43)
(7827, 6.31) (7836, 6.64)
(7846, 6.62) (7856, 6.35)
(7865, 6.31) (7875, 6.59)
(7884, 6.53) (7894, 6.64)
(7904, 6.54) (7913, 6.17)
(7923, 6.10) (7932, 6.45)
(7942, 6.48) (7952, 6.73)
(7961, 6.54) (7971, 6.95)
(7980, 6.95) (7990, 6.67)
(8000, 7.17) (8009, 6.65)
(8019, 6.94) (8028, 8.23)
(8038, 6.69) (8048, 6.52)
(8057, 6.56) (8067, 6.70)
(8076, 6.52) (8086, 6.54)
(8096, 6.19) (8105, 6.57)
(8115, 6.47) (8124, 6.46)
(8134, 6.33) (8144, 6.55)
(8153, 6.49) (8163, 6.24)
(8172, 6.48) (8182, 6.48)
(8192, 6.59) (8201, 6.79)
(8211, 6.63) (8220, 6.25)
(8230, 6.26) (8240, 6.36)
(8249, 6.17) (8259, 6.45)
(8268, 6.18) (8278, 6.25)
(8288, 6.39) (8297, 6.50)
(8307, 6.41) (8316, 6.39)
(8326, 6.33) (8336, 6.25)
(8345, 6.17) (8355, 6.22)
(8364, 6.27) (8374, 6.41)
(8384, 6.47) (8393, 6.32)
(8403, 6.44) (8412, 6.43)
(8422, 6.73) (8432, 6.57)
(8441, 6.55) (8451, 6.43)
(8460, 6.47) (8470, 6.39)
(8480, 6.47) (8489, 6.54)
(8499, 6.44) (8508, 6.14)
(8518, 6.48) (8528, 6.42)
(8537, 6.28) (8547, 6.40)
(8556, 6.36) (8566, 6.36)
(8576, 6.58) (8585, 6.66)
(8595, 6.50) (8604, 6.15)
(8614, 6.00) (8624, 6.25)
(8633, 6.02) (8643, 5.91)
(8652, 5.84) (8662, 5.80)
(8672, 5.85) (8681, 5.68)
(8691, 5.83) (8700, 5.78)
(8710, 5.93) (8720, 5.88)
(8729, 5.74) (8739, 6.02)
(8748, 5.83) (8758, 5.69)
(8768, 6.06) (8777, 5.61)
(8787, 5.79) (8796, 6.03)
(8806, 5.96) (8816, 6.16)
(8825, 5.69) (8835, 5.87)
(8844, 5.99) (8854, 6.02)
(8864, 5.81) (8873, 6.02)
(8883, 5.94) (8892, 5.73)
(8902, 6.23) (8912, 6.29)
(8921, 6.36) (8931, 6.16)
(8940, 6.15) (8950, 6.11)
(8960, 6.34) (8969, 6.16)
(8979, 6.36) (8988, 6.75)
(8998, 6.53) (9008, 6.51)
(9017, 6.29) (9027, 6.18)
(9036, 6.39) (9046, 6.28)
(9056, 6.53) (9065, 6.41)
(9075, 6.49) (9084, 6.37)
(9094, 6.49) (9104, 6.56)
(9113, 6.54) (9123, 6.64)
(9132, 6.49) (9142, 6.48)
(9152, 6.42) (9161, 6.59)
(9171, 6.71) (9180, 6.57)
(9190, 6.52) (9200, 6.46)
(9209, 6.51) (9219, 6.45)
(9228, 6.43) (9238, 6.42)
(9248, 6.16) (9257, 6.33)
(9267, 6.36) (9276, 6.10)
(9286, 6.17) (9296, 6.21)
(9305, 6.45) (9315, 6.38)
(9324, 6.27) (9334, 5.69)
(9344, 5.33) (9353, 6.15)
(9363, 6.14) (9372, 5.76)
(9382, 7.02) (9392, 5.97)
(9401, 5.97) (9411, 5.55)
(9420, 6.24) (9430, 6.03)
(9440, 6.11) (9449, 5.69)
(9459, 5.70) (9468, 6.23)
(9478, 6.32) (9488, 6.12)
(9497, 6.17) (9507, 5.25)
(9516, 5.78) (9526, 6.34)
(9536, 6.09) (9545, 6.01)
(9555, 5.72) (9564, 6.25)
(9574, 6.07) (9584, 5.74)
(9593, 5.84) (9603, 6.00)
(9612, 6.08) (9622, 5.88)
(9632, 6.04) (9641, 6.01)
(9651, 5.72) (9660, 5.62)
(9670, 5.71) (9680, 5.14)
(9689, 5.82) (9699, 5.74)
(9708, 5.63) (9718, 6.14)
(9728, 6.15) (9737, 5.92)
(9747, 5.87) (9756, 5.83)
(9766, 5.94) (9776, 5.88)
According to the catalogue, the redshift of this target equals 0.219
